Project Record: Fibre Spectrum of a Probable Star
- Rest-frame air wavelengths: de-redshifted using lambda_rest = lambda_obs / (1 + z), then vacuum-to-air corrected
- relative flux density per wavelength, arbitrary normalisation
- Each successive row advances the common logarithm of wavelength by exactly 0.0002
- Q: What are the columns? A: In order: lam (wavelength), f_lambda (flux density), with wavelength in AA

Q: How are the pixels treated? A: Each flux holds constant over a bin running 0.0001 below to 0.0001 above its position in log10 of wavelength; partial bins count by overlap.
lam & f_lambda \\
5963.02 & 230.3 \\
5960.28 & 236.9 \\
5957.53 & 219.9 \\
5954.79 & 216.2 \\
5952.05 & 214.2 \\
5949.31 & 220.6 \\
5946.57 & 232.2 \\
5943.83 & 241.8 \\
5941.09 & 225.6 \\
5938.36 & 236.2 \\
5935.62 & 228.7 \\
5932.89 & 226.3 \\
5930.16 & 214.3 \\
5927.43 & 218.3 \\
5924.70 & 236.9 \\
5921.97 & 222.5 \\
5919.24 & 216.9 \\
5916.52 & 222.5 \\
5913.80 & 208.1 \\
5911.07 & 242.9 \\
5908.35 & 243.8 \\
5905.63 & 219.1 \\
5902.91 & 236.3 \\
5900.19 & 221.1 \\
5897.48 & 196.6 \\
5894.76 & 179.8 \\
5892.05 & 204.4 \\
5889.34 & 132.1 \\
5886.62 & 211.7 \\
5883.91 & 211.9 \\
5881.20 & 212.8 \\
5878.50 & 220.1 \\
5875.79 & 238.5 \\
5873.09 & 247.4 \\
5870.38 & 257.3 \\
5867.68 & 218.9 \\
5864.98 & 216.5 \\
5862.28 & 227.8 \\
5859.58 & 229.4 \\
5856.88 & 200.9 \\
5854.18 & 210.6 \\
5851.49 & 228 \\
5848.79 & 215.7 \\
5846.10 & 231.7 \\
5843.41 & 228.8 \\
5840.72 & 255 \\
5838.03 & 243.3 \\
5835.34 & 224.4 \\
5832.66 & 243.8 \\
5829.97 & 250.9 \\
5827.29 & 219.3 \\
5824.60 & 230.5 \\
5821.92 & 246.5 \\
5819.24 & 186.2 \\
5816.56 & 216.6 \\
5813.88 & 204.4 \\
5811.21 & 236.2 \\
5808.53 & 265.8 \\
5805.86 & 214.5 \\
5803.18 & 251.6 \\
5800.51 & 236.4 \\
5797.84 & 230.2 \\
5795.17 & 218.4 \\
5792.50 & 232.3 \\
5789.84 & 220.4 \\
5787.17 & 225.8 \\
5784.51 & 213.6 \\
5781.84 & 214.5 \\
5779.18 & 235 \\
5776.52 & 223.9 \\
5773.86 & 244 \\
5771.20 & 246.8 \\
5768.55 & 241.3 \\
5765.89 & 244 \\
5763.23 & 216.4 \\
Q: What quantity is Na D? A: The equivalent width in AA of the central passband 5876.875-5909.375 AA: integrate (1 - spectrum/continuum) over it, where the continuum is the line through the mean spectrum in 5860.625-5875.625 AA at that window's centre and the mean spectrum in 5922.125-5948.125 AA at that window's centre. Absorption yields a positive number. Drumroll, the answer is 3.4 AA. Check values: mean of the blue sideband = 234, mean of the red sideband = 229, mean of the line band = 207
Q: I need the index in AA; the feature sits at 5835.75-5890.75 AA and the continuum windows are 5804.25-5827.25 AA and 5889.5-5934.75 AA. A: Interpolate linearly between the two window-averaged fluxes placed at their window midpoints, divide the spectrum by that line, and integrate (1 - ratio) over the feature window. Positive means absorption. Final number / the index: -0.2 AA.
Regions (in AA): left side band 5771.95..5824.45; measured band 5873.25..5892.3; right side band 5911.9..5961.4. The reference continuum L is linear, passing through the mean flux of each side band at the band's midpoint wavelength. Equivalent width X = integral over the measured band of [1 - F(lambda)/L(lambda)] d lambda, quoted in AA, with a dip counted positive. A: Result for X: 1.6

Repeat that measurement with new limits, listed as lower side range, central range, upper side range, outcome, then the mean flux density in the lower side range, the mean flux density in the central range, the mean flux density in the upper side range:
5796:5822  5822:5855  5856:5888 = -0.9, 228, 233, 225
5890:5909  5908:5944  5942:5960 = -1.4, 210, 227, 225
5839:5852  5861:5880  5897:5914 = -0.2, 232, 232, 226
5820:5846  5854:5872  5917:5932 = 0.6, 237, 224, 222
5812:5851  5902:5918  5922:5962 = -0.1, 228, 229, 226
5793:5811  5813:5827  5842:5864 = 0.8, 236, 217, 222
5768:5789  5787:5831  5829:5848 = 1.1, 230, 228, 239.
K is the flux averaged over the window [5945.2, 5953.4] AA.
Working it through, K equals 222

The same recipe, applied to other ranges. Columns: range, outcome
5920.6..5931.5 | 223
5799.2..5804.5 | 244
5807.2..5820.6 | 222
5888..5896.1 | 172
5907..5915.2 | 231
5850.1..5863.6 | 219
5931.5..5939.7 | 230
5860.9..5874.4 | 233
